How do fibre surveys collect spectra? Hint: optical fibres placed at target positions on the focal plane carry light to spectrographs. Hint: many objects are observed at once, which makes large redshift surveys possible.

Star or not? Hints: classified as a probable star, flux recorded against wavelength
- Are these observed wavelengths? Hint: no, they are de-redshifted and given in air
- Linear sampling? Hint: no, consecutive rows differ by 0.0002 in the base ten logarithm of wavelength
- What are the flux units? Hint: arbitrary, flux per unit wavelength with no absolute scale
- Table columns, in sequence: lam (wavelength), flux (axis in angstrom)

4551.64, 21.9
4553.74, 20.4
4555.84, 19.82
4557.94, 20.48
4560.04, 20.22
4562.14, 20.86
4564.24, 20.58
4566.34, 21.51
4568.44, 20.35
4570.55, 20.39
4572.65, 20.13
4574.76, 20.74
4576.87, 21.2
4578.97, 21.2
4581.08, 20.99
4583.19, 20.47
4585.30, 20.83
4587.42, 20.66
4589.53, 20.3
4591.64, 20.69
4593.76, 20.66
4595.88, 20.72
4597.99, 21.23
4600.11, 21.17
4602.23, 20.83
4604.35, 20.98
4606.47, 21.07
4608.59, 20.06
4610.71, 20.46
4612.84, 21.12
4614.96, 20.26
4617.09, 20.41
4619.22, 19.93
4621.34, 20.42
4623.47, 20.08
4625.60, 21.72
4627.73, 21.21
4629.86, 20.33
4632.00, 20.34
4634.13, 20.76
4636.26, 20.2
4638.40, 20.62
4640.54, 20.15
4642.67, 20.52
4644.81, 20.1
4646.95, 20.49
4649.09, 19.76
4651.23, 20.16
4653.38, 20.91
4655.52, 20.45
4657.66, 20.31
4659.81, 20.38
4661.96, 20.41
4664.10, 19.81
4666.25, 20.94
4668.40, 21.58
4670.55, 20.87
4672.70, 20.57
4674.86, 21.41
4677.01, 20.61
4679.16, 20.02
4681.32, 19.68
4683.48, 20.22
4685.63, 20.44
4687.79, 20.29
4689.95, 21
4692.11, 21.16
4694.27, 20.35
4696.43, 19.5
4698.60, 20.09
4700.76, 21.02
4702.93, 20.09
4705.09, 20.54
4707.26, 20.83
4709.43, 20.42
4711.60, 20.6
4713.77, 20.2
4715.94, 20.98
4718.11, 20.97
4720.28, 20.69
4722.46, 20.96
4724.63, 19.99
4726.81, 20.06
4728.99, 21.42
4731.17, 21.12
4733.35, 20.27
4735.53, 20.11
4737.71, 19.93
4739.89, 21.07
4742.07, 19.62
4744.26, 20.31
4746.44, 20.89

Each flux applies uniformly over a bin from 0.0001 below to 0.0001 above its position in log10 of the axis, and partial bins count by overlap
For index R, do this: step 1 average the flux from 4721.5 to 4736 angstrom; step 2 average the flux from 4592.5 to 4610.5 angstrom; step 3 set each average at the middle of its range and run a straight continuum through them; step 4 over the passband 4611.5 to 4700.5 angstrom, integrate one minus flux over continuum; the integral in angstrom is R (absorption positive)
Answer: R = 1.0 angstrom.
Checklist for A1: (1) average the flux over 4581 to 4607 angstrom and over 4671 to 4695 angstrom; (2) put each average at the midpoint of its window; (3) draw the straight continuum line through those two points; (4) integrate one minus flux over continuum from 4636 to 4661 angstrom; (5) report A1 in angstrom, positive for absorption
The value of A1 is 0.4 angstrom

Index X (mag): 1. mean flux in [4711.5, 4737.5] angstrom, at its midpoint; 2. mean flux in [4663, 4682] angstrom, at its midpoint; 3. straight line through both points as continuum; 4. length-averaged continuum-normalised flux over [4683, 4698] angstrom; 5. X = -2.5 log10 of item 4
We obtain 0.01 mag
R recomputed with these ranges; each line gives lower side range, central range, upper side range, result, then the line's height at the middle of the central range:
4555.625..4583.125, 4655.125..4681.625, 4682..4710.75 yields -0.1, 20.5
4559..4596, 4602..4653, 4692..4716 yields 0.2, 20.6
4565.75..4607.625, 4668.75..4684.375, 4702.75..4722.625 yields 0.1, 20.7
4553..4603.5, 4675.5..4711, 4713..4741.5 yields 0.4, 20.6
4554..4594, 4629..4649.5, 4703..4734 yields 0.3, 20.6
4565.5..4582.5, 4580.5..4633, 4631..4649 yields -0.2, 20.6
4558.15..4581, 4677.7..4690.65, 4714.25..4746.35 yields 0.2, 20.6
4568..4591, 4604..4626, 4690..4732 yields 0.1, 20.6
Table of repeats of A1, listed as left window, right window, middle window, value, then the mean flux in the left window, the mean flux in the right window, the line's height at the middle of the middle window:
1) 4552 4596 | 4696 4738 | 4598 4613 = -0.2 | 20.6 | 20.5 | 20.6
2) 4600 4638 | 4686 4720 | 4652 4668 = 0.1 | 20.6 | 20.5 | 20.6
